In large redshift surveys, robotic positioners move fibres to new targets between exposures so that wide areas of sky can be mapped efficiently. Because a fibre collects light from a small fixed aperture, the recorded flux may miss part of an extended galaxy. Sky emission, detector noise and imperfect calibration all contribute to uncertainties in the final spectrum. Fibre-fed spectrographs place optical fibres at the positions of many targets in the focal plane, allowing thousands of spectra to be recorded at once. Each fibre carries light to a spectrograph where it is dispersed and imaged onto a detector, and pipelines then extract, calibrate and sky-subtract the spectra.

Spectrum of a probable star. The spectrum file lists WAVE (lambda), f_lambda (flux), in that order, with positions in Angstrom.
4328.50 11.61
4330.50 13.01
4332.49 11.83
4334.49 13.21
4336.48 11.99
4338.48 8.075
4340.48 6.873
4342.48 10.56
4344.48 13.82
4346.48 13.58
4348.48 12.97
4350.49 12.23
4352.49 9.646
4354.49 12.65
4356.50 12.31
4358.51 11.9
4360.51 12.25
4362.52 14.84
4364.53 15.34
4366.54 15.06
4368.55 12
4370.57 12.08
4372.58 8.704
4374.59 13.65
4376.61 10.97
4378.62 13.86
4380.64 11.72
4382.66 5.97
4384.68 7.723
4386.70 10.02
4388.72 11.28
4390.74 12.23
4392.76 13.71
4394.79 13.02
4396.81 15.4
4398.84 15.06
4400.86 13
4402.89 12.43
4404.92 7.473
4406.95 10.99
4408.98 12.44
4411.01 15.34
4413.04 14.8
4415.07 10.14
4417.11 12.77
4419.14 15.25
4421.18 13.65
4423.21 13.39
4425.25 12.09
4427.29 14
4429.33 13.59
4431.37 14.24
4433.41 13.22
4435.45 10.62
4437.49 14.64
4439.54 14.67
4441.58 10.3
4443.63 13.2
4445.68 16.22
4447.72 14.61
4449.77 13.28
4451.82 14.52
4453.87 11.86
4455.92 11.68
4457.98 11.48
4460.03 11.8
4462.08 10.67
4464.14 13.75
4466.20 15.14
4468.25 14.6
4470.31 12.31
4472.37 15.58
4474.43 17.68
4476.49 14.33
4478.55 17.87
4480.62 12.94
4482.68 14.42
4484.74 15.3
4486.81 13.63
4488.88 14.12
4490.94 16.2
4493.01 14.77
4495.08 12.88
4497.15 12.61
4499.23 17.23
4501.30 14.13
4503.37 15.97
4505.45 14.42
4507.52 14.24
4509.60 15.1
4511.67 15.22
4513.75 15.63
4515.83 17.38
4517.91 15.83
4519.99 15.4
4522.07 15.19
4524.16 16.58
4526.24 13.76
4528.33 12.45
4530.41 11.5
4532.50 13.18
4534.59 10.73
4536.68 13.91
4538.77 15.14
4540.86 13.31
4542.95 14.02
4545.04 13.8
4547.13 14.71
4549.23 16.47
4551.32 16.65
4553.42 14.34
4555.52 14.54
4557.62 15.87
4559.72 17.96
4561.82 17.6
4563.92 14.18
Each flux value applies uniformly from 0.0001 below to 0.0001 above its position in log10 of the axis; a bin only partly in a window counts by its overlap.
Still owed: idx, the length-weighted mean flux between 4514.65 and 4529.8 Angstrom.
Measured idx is 15.1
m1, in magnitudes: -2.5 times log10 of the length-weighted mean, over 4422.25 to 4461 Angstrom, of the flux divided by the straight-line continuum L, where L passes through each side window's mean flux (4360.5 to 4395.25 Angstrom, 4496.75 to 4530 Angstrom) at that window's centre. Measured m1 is 0.02 mag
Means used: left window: 11.9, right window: 15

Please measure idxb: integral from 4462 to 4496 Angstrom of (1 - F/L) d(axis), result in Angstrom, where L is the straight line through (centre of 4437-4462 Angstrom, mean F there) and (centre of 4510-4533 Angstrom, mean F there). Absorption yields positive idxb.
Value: -2.0 Angstrom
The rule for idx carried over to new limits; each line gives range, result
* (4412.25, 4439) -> 13.3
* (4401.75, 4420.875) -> 12.5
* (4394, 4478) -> 13.3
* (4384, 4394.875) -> 11.3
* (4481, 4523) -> 15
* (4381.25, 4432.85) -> 12.4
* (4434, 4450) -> 13.4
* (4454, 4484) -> 13.8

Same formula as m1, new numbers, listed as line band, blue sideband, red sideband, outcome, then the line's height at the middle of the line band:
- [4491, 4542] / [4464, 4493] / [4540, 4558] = 0.029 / 14.9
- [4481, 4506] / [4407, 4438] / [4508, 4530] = 0.002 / 14.6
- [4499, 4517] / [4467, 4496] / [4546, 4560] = -0.022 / 15.1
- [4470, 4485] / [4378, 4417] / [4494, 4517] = -0.073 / 14.2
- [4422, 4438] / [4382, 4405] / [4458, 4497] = -0.034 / 12.8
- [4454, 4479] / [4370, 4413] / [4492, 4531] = -0.003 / 13.7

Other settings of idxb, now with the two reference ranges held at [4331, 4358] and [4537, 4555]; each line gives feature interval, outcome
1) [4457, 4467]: 0.7 Angstrom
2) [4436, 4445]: -0.1 Angstrom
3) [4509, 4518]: -1.0 Angstrom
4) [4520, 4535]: 0.9 Angstrom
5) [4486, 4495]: -0.4 Angstrom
